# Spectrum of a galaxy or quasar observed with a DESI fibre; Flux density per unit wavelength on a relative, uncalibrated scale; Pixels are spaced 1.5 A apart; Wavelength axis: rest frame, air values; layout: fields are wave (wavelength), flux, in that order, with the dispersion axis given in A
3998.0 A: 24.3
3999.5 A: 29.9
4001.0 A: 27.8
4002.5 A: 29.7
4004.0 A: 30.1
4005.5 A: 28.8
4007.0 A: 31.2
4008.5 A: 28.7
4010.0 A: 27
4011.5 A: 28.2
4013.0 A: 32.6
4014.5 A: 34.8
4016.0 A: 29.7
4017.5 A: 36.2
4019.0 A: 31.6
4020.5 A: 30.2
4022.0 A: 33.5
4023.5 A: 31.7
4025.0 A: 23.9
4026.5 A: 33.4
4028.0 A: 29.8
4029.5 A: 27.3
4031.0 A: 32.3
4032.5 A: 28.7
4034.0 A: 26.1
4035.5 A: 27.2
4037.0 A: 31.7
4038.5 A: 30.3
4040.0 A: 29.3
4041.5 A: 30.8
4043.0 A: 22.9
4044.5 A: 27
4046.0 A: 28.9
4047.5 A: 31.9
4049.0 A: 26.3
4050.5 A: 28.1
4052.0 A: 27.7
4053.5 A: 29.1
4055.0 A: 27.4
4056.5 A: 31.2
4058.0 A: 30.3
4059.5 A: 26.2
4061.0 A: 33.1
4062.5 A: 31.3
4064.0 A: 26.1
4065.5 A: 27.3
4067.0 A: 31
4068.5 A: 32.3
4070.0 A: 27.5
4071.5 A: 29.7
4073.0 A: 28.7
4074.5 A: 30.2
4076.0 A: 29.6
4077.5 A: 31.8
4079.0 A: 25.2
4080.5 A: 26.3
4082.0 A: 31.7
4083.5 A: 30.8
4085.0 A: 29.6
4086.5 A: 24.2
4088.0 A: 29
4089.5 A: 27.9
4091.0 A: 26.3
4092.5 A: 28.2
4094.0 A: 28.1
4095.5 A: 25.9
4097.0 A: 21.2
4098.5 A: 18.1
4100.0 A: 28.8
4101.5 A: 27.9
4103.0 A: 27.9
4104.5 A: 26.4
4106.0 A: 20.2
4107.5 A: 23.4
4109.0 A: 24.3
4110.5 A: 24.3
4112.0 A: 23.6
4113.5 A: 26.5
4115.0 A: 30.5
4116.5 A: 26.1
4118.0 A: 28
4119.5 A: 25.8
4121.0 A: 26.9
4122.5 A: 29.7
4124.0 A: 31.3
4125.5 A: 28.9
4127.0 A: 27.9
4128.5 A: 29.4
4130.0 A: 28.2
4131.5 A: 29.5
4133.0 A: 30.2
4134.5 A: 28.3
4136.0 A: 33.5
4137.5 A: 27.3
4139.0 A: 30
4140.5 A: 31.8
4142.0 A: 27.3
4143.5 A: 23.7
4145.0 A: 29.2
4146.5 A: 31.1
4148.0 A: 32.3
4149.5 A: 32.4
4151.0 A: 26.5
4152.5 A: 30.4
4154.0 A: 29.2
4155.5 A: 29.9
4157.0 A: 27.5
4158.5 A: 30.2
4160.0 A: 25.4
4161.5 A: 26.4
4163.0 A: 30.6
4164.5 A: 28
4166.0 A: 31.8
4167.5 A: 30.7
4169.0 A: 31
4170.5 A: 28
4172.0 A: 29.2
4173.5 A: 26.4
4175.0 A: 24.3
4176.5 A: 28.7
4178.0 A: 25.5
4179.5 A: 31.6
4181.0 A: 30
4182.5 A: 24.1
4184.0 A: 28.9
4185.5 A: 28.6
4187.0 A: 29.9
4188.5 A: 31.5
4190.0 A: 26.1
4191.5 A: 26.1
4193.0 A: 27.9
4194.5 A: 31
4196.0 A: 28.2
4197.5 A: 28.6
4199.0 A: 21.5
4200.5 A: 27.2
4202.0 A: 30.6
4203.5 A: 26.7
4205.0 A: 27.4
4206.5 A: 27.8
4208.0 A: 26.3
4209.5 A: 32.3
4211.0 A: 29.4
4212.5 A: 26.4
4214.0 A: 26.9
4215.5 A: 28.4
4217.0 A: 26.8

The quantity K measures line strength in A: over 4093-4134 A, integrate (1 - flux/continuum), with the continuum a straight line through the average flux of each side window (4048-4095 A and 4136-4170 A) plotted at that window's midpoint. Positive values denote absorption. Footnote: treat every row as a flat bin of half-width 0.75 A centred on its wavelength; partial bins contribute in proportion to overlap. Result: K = 3.4 A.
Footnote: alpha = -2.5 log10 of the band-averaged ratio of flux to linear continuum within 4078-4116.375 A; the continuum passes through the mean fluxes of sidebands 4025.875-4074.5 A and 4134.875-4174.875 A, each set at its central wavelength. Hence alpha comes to 0.11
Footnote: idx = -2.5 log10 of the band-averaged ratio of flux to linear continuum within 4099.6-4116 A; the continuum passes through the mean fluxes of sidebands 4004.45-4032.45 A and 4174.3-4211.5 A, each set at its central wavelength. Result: 0.14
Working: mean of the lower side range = 30.6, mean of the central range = 25.7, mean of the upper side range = 28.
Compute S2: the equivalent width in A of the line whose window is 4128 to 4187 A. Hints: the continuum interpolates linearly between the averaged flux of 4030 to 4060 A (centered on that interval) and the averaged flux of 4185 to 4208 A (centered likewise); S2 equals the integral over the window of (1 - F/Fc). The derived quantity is -1.7 A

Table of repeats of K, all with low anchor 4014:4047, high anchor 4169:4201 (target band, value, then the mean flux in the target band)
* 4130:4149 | -0.7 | 29.5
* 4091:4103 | 1.4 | 25.7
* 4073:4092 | 0.4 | 28.6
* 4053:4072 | 0.0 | 29.4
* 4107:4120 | 1.3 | 25.9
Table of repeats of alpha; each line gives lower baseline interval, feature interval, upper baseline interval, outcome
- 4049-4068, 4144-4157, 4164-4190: -0.04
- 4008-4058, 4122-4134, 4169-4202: -0.03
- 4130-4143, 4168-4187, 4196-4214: 0.01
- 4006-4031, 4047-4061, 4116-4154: 0.05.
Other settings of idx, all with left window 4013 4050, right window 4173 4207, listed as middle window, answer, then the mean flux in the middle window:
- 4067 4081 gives 0.00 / 29.2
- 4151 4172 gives -0.03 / 29.1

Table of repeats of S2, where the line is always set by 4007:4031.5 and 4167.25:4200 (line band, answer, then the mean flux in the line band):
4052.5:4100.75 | 2.46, 28.3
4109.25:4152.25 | 0.49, 28.6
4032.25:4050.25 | 1.14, 28.4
